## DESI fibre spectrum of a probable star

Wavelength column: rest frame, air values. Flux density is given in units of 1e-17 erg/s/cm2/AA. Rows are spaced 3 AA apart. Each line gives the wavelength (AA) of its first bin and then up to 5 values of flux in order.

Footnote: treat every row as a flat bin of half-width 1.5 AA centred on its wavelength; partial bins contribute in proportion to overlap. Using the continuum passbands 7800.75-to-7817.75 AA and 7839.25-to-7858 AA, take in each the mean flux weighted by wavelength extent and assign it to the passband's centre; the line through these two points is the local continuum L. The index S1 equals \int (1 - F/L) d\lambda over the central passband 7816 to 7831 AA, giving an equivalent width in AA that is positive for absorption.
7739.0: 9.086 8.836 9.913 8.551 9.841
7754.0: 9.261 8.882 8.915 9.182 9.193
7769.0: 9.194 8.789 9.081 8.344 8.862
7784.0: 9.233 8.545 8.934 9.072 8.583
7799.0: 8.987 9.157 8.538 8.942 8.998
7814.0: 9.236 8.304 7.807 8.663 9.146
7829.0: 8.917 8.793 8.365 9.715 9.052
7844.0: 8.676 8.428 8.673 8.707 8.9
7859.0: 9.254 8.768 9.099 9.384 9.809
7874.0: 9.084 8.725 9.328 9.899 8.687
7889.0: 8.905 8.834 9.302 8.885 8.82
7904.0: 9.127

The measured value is 0.43 AA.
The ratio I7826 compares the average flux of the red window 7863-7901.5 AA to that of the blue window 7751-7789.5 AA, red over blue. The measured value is 1.02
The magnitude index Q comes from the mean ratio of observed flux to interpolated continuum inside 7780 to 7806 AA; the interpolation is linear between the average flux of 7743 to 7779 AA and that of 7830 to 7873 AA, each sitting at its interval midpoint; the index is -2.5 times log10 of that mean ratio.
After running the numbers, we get 0.021 mag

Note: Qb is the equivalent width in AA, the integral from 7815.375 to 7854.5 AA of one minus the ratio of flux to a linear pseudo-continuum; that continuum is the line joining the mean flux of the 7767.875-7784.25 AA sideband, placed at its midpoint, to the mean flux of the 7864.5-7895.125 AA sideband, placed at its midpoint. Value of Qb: 1.5 AA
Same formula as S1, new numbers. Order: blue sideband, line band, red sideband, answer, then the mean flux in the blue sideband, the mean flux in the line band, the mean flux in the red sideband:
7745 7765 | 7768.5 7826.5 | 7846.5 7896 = 2.02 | 9.17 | 8.81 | 9.06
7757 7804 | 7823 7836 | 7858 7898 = 0.34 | 8.93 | 8.81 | 9.15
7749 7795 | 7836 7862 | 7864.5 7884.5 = 1.00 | 9.01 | 8.91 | 9.34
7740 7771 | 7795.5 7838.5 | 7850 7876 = 1.56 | 9.17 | 8.79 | 9.09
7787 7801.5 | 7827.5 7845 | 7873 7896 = 0.10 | 8.88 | 8.93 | 9.09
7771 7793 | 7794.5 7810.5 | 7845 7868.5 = 0.00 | 8.84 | 8.85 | 8.88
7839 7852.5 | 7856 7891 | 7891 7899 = -1.01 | 8.74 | 9.16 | 9.03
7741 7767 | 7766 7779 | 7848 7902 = 0.36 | 9.18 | 8.91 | 9.06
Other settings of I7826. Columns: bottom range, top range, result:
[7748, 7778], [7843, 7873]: 0.99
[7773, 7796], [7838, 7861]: 1.00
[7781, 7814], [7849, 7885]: 1.03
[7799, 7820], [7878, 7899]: 1.04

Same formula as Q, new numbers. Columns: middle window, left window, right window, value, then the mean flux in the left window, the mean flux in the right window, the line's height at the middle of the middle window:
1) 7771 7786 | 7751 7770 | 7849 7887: 0.036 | 9.16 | 9.11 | 9.15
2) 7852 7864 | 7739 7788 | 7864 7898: 0.027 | 9.05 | 9.17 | 9.15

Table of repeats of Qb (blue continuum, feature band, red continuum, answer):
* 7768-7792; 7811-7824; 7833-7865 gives 0.46 AA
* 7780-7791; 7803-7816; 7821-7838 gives -0.08 AA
